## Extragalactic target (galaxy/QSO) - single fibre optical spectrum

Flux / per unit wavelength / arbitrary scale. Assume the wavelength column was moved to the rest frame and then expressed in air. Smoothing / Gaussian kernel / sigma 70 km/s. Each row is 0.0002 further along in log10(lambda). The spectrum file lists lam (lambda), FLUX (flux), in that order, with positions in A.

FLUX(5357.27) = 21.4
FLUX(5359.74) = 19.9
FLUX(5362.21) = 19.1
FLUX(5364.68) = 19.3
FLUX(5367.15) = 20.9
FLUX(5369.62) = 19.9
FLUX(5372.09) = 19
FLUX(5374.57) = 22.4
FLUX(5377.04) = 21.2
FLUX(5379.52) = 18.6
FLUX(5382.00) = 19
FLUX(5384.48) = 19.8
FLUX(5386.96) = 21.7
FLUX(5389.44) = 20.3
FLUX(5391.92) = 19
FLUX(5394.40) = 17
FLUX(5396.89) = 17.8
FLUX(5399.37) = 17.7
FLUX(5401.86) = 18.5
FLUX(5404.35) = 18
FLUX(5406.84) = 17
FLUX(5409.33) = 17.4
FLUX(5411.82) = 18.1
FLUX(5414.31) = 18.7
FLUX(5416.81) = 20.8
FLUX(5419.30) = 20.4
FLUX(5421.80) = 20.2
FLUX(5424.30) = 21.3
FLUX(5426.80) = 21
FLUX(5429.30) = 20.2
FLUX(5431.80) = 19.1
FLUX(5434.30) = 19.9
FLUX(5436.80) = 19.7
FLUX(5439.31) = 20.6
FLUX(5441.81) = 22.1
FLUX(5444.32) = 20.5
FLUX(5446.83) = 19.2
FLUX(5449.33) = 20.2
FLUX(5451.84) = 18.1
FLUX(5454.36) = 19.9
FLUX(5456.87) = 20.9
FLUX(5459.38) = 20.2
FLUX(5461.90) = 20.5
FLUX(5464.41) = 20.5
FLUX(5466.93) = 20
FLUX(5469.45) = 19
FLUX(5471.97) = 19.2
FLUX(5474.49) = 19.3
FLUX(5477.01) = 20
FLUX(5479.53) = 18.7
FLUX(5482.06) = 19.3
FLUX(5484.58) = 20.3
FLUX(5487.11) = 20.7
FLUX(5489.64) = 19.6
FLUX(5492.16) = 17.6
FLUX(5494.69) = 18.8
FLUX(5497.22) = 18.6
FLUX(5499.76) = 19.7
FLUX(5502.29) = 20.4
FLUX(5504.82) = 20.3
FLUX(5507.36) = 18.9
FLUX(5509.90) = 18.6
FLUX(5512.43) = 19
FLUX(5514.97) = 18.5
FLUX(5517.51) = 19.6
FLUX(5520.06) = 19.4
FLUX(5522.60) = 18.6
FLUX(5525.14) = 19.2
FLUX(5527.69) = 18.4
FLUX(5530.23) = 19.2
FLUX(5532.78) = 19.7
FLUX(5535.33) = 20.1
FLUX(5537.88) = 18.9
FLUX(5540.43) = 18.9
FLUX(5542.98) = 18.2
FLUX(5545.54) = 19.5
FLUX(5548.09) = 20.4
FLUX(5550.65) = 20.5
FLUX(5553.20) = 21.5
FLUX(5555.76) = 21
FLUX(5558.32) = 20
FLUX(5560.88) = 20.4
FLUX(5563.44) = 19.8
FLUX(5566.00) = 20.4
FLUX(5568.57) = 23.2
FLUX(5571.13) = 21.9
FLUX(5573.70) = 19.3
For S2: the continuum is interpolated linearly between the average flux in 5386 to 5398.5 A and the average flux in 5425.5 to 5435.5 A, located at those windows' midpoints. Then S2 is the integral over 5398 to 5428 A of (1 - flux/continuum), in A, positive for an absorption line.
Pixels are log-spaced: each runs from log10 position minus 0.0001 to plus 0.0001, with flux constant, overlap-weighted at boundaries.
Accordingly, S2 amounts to 0.8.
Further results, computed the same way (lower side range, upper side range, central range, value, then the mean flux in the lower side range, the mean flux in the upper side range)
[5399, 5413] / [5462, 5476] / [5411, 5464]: -3.9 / 17.8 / 19.7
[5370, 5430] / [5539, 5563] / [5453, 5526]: 1.0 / 19.4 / 20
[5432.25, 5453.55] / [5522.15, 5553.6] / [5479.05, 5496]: 0.4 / 20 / 19.4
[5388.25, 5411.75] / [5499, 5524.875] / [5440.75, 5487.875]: -2.9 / 18.1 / 19.3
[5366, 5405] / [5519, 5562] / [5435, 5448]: -0.6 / 19.4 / 19.6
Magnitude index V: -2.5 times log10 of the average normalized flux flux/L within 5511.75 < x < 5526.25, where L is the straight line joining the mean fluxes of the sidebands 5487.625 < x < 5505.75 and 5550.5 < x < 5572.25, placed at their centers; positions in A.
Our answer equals 0.05 mag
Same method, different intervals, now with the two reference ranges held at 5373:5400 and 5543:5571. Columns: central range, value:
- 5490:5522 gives 0.064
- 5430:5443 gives -0.023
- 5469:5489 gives 0.029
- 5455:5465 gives -0.027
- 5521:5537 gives 0.068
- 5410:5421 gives 0.017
